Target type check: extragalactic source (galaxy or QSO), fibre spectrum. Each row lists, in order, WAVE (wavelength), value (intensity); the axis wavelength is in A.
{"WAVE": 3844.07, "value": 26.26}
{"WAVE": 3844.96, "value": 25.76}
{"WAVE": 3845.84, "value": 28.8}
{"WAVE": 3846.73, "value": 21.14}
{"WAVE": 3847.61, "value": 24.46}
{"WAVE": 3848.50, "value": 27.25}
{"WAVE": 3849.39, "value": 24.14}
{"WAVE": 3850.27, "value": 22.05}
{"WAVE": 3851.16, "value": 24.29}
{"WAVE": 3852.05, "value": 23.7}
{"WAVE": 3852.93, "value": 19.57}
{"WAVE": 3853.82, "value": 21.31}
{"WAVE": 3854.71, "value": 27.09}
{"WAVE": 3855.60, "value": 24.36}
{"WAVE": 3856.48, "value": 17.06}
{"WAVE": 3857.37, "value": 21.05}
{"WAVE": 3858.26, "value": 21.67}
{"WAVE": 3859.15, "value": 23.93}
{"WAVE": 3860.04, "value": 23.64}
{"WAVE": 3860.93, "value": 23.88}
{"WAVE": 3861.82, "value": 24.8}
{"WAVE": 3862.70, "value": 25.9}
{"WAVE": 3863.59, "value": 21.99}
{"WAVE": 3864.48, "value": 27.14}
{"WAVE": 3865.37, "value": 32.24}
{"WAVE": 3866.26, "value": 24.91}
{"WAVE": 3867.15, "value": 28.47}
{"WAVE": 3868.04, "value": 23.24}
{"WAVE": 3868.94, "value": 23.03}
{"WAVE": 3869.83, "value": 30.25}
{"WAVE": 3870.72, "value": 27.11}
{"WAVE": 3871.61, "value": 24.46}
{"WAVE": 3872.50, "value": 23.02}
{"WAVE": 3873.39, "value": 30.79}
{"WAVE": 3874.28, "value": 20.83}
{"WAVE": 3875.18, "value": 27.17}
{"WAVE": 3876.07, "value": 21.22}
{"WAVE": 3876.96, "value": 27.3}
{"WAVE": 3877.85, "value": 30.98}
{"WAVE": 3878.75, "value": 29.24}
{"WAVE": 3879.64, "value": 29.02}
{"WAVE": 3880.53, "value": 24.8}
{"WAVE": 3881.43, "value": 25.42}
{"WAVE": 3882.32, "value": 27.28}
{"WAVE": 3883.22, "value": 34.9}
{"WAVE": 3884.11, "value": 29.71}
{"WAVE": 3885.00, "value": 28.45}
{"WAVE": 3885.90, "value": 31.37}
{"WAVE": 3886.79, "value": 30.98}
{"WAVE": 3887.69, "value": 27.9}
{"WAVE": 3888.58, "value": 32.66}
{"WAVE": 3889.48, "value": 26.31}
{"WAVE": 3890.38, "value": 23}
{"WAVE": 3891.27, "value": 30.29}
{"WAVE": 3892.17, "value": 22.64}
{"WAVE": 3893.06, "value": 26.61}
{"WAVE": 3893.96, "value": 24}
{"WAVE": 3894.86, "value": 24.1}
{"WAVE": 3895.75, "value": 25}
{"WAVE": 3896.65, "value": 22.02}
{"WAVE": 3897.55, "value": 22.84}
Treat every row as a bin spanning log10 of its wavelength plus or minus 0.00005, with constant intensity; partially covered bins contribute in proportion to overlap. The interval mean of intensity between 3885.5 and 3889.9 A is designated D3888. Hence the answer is 29.9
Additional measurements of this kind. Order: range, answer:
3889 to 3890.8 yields 24.7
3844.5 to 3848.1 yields 25.1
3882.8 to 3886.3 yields 31.1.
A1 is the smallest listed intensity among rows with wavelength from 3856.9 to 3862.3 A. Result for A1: 21.05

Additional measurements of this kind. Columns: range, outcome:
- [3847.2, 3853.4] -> 19.57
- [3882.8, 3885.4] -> 28.45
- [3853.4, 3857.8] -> 17.06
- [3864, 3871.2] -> 23.03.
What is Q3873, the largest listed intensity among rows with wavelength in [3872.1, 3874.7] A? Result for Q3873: 30.79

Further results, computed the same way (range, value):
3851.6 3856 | 27.09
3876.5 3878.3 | 30.98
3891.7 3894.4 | 26.61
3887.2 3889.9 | 32.66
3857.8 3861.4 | 23.93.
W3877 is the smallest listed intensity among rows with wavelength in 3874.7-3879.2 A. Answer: 21.22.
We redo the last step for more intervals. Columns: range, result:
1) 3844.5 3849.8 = 21.14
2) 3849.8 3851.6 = 22.05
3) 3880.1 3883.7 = 24.8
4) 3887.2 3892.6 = 22.64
